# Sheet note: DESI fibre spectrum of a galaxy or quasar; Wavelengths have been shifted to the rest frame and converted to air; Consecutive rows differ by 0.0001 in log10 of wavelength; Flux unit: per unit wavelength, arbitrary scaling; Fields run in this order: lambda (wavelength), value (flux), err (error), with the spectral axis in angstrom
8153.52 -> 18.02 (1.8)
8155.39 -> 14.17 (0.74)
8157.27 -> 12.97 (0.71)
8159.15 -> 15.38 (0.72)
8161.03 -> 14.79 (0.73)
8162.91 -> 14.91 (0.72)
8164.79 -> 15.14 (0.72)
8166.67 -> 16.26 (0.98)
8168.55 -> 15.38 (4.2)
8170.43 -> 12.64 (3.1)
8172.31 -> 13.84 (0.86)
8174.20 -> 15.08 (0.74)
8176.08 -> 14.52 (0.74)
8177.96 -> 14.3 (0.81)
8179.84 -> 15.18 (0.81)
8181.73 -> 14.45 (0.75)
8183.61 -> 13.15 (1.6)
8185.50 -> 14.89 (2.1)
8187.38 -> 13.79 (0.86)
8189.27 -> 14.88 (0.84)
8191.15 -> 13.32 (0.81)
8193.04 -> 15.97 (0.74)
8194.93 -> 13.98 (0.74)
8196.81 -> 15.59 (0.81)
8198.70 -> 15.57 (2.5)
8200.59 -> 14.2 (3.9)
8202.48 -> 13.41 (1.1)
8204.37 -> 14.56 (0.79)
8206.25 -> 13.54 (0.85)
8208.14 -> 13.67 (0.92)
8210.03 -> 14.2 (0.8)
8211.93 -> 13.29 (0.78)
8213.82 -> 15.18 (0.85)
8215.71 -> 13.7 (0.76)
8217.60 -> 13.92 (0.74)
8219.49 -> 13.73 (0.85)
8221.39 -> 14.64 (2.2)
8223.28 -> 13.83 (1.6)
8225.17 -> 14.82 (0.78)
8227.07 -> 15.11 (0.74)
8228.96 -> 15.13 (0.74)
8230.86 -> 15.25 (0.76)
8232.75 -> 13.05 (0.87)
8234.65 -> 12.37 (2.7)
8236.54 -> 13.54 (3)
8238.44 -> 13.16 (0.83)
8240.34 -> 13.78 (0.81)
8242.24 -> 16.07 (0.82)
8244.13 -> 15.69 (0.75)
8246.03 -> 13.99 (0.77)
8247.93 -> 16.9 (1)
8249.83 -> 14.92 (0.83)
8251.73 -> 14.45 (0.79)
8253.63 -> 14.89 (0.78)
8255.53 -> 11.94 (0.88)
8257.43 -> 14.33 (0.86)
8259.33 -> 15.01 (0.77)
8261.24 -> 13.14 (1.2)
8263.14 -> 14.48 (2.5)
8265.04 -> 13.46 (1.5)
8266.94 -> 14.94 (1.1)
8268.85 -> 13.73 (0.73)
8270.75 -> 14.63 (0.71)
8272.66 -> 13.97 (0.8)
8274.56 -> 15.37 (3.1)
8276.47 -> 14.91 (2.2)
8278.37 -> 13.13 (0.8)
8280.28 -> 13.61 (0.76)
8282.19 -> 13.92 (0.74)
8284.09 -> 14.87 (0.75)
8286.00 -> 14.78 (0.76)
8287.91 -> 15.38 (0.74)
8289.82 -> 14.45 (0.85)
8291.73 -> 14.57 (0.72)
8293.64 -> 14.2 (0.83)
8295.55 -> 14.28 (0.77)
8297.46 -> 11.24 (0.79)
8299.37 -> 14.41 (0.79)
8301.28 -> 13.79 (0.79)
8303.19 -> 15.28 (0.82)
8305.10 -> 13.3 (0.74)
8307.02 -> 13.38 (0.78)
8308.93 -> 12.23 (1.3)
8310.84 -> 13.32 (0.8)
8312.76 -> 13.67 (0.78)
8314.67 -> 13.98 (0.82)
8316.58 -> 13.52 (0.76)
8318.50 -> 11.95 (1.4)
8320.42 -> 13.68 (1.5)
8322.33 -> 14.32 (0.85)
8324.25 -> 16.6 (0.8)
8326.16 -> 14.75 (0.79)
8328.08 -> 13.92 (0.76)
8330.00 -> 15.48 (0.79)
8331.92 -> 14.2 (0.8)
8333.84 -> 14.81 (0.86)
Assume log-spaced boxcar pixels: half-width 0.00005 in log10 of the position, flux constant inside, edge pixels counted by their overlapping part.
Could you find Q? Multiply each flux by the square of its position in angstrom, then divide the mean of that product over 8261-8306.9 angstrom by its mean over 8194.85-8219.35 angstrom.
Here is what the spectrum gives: 1.02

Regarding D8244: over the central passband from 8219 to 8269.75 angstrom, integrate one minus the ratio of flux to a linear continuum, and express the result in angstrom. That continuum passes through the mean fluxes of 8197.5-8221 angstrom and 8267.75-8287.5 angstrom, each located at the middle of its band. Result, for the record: -0.3 angstrom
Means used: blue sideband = 14.1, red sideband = 14.3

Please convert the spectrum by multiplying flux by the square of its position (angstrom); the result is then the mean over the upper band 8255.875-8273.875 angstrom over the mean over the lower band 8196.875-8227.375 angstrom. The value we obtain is 1.01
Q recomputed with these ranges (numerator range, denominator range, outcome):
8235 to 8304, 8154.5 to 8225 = 1.01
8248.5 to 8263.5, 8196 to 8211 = 1.00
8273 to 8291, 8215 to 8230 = 1.02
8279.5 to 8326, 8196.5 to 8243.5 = 1.00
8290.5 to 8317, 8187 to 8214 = 0.98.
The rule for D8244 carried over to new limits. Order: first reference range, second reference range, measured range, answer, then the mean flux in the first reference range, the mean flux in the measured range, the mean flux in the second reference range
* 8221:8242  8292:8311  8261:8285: -0.68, 14.1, 14.2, 13.6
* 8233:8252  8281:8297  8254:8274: 0.58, 14.4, 14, 14.4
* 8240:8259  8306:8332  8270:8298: 0.14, 14.7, 14.3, 13.9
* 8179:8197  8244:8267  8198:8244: 0.85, 14.5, 14.2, 14.4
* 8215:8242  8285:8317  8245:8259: -0.52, 14.1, 14.5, 13.9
